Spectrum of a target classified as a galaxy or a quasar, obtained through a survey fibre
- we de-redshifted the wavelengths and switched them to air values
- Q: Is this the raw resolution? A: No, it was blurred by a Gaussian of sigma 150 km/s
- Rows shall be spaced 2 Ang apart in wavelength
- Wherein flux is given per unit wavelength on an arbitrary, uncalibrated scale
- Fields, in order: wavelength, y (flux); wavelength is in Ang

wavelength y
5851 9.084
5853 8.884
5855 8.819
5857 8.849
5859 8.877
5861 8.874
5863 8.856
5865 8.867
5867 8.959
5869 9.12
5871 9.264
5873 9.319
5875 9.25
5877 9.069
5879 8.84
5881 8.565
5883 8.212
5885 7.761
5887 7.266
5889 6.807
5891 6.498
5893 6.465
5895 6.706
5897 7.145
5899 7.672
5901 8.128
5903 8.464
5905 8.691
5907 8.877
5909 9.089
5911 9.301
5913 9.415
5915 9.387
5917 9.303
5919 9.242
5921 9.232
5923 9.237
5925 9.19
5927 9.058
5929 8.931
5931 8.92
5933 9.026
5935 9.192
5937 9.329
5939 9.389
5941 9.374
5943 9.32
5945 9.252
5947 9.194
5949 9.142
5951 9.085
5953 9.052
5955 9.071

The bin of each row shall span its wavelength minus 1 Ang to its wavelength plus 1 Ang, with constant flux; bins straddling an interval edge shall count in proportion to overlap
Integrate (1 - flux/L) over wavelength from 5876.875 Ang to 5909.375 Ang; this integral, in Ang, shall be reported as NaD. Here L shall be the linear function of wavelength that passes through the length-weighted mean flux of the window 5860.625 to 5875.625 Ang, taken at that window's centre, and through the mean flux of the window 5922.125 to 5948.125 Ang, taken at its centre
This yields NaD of 4.5 Ang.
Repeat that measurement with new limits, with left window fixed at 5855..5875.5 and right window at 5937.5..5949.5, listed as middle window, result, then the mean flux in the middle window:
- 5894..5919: 1.7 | 8.54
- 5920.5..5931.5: 0.2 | 9.1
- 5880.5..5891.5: 1.9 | 7.52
